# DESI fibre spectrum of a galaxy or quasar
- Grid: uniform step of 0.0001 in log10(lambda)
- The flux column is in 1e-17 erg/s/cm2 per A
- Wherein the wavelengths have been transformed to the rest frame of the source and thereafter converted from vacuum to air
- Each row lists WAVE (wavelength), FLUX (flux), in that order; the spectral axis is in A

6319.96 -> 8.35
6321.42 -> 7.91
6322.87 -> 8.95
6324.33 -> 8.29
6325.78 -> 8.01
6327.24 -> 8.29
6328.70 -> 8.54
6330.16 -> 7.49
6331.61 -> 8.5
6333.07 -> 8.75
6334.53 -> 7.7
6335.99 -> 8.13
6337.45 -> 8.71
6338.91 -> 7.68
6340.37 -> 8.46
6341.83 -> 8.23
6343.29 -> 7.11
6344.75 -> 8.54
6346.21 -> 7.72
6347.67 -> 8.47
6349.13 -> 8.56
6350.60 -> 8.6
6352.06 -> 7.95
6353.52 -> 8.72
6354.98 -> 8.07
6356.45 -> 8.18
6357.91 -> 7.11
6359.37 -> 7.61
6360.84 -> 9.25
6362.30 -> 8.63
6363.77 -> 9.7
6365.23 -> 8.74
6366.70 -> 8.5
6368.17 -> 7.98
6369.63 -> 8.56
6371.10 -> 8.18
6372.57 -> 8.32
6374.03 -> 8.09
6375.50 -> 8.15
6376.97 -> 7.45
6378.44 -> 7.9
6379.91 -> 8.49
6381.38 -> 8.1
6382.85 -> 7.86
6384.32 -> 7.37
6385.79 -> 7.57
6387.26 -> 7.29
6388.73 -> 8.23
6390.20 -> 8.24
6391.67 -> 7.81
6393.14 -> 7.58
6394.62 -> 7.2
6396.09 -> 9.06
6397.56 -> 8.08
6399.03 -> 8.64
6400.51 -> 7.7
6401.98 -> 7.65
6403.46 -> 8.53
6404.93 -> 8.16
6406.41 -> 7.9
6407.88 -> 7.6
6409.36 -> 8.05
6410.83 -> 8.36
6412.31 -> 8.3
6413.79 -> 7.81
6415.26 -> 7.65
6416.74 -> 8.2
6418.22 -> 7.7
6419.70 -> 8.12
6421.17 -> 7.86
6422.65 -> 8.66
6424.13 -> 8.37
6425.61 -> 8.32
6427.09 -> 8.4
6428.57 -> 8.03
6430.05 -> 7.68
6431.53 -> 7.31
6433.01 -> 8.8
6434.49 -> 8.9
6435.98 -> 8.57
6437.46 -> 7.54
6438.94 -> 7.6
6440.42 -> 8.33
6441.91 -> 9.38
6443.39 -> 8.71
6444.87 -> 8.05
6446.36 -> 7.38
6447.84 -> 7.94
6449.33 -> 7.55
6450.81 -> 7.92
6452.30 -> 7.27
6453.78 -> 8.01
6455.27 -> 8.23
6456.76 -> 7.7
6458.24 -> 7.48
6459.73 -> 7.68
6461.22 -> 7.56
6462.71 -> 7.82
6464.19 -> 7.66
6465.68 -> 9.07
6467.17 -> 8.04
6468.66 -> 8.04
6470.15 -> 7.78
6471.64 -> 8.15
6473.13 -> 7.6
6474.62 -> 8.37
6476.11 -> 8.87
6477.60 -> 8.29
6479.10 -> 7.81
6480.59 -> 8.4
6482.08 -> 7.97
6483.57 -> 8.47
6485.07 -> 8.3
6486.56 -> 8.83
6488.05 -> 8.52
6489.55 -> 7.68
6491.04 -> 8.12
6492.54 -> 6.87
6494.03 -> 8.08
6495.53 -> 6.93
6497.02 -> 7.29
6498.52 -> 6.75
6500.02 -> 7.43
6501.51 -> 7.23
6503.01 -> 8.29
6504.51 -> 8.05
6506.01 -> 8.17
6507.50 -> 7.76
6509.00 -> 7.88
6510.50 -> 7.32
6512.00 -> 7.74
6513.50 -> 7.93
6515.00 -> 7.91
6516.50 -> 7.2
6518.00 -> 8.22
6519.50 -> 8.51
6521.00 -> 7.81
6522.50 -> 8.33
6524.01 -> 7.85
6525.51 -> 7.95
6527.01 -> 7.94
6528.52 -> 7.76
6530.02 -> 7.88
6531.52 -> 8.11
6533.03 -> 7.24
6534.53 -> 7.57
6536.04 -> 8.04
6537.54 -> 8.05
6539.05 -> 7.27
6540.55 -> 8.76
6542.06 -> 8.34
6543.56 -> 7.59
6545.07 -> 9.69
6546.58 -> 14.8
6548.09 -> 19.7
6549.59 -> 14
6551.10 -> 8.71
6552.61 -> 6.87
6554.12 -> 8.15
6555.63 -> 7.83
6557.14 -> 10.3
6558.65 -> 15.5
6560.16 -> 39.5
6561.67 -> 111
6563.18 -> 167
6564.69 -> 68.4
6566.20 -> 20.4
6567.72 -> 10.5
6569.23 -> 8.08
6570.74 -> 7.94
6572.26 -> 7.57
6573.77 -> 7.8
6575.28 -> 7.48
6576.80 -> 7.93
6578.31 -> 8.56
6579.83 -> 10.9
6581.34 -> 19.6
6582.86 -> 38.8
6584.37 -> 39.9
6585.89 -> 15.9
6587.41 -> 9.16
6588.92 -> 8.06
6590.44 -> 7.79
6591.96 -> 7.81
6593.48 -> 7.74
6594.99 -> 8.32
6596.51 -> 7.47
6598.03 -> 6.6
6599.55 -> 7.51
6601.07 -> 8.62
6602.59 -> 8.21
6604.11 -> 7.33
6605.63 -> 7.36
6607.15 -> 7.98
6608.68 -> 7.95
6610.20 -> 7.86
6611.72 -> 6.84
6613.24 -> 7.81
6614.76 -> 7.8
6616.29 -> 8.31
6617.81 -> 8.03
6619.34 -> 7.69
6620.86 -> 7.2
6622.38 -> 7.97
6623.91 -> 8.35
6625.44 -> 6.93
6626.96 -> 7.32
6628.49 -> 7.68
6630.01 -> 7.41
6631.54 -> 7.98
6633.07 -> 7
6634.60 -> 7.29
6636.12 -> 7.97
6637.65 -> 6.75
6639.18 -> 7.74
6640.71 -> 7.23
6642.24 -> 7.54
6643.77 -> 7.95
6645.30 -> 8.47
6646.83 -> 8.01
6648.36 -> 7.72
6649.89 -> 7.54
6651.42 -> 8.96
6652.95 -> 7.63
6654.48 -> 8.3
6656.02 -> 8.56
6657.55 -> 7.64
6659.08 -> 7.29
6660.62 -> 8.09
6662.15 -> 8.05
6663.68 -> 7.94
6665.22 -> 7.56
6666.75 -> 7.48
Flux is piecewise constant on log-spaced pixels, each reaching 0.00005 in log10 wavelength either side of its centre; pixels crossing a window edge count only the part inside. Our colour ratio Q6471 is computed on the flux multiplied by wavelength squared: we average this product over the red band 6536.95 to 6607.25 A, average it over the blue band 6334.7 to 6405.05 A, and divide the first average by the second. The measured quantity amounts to 2.41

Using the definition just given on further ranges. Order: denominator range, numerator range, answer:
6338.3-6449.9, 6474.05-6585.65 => 1.87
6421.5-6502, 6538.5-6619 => 2.21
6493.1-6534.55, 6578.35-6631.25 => 1.36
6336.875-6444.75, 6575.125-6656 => 1.23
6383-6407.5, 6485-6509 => 1.01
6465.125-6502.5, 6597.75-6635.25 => 1.00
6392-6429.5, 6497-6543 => 1.00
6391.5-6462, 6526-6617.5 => 2.08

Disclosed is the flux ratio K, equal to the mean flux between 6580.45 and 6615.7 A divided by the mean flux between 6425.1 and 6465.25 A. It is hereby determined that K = 1.42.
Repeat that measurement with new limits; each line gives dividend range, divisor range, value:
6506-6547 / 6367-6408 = 1.02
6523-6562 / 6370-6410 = 1.68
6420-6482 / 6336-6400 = 0.99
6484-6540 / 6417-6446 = 0.95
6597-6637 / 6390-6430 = 0.95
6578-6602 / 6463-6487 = 1.62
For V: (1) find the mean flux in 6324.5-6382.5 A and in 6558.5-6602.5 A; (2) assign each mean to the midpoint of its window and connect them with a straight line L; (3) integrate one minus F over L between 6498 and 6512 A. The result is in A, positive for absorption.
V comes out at 8.2 A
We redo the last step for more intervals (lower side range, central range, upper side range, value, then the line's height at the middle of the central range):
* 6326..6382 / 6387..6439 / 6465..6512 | 0.3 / 8.11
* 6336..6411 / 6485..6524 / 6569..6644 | 4.7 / 8.88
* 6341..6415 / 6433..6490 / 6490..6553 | 1.4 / 8.3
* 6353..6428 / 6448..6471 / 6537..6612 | 7.6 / 11.7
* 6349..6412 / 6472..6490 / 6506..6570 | 7.4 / 14.1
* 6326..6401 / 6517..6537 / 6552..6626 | 9.3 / 14.8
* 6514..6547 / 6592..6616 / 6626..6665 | 0.7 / 7.93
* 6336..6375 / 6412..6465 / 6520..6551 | 4.3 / 8.72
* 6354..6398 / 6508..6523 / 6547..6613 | 7.4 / 15.5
